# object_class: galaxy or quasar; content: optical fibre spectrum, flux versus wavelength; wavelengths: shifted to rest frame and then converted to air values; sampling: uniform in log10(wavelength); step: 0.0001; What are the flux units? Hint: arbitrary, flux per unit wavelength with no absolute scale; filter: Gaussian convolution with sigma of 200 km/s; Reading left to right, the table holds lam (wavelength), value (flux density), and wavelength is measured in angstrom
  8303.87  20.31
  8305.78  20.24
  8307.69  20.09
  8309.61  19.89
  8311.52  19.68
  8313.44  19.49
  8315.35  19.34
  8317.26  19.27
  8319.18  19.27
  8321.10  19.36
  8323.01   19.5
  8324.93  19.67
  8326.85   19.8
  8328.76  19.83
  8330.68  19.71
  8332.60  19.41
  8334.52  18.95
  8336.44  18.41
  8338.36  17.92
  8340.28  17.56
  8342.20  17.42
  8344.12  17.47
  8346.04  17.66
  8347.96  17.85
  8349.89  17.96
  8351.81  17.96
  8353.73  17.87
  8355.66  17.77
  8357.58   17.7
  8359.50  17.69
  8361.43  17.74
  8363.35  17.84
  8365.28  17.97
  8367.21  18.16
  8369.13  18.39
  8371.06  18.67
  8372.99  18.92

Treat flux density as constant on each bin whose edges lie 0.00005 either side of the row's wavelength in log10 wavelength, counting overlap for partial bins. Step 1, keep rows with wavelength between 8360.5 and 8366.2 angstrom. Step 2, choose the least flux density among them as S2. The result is 17.74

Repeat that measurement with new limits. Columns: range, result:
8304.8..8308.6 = 20.09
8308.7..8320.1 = 19.27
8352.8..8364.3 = 17.69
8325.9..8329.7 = 19.8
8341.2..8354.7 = 17.42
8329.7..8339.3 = 17.92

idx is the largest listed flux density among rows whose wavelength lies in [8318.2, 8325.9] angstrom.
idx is 19.67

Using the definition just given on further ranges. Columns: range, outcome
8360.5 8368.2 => 18.16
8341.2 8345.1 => 17.47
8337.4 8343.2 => 17.92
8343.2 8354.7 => 17.96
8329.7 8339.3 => 19.71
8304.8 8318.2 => 20.24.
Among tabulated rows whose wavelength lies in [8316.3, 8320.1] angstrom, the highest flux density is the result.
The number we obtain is 19.27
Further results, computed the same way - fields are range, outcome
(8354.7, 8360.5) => 17.77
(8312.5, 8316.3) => 19.49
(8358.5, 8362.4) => 17.74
